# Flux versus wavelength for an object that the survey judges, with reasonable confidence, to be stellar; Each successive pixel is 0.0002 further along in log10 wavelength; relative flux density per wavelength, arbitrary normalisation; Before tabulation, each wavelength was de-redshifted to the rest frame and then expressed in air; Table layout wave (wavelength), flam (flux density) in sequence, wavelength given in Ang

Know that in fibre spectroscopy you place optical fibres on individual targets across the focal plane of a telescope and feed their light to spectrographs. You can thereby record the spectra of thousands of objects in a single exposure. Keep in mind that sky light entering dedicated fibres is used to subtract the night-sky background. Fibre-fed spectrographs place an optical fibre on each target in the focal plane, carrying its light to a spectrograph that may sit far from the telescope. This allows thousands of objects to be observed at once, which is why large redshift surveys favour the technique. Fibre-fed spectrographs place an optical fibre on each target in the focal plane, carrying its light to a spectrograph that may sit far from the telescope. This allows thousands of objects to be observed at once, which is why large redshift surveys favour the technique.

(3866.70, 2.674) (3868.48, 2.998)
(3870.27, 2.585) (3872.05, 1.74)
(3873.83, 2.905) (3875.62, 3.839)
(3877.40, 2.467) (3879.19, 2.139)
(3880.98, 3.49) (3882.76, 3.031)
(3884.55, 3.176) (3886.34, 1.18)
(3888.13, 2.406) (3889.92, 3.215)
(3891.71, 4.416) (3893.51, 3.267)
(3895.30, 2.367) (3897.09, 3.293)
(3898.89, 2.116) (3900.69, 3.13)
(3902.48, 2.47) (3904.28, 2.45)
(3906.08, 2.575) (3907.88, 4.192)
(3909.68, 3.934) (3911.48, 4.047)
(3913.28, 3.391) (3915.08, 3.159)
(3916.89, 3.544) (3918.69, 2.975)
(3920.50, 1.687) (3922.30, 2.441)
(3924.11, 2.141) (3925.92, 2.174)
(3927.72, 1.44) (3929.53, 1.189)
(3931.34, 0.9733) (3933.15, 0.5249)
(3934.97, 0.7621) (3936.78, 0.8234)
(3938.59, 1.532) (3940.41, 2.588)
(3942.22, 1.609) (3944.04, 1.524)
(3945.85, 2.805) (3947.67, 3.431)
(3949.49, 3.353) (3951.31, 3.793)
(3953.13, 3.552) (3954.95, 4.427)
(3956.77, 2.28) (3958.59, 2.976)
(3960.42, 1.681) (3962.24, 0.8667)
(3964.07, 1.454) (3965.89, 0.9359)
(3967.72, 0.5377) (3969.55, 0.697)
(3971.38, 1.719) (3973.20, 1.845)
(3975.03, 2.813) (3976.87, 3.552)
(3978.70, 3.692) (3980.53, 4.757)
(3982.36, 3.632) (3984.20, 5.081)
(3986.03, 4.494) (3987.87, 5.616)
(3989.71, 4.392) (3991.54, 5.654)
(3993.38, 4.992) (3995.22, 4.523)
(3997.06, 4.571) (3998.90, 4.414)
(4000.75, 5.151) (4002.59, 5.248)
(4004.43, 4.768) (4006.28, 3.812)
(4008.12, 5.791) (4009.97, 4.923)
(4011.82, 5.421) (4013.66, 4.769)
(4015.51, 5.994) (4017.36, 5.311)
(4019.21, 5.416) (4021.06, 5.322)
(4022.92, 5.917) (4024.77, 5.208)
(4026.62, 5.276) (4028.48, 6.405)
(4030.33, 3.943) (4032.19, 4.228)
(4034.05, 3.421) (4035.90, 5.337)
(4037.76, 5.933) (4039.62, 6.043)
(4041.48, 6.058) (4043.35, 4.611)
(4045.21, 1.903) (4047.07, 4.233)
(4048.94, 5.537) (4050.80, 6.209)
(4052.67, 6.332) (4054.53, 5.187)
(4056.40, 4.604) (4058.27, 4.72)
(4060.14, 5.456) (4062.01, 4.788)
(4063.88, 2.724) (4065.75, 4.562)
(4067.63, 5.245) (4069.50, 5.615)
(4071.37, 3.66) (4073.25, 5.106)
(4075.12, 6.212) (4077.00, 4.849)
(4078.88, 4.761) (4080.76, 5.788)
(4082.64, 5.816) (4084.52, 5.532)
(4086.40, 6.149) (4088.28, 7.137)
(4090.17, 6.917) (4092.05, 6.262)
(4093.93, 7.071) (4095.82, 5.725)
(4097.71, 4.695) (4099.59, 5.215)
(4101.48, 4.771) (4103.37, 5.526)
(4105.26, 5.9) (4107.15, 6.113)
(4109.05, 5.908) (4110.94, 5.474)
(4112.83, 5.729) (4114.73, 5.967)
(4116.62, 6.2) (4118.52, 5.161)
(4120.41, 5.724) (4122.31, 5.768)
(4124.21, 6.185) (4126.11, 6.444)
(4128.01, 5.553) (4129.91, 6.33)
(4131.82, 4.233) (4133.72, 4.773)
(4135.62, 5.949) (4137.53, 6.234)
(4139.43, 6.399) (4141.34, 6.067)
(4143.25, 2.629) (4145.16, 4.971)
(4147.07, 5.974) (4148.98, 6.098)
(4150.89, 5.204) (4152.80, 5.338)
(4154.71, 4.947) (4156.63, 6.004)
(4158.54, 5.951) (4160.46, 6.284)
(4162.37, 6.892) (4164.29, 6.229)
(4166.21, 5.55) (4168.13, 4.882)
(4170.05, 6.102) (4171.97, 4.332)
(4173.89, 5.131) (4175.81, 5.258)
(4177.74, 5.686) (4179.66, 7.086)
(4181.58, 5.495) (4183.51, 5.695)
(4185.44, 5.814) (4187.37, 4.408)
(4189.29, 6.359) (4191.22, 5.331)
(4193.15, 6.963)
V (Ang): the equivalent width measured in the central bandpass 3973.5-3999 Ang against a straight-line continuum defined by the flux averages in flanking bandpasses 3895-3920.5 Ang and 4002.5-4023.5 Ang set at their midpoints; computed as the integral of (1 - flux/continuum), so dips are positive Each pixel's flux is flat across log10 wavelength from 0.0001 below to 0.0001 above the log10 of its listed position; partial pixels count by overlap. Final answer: 1.7 Ang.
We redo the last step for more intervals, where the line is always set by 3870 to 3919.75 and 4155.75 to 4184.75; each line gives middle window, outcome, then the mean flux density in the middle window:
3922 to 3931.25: 4.31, 1.76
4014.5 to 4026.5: -3.53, 5.51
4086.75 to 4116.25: -4.86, 5.9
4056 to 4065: 0.40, 4.45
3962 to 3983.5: 8.61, 2.28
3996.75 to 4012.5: -3.11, 4.9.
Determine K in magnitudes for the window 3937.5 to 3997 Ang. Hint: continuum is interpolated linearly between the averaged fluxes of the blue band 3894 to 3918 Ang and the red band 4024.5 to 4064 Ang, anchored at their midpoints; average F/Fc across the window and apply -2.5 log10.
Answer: 0.29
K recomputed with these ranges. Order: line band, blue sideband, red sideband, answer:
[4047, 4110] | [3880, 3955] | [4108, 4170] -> -0.13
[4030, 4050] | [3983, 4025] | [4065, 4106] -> 0.13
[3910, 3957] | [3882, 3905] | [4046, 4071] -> 0.35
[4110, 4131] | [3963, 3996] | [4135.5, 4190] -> -0.15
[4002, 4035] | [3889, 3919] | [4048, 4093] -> -0.08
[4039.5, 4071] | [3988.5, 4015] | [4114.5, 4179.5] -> 0.06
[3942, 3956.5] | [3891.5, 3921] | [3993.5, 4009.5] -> 0.25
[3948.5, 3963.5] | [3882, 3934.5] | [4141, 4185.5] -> 0.12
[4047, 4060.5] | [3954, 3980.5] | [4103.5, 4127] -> -0.23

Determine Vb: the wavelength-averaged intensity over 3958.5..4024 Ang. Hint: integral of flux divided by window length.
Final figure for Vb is 3.99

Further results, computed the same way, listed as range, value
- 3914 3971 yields 2.06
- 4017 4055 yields 5.13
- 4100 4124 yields 5.69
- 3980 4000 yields 4.74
